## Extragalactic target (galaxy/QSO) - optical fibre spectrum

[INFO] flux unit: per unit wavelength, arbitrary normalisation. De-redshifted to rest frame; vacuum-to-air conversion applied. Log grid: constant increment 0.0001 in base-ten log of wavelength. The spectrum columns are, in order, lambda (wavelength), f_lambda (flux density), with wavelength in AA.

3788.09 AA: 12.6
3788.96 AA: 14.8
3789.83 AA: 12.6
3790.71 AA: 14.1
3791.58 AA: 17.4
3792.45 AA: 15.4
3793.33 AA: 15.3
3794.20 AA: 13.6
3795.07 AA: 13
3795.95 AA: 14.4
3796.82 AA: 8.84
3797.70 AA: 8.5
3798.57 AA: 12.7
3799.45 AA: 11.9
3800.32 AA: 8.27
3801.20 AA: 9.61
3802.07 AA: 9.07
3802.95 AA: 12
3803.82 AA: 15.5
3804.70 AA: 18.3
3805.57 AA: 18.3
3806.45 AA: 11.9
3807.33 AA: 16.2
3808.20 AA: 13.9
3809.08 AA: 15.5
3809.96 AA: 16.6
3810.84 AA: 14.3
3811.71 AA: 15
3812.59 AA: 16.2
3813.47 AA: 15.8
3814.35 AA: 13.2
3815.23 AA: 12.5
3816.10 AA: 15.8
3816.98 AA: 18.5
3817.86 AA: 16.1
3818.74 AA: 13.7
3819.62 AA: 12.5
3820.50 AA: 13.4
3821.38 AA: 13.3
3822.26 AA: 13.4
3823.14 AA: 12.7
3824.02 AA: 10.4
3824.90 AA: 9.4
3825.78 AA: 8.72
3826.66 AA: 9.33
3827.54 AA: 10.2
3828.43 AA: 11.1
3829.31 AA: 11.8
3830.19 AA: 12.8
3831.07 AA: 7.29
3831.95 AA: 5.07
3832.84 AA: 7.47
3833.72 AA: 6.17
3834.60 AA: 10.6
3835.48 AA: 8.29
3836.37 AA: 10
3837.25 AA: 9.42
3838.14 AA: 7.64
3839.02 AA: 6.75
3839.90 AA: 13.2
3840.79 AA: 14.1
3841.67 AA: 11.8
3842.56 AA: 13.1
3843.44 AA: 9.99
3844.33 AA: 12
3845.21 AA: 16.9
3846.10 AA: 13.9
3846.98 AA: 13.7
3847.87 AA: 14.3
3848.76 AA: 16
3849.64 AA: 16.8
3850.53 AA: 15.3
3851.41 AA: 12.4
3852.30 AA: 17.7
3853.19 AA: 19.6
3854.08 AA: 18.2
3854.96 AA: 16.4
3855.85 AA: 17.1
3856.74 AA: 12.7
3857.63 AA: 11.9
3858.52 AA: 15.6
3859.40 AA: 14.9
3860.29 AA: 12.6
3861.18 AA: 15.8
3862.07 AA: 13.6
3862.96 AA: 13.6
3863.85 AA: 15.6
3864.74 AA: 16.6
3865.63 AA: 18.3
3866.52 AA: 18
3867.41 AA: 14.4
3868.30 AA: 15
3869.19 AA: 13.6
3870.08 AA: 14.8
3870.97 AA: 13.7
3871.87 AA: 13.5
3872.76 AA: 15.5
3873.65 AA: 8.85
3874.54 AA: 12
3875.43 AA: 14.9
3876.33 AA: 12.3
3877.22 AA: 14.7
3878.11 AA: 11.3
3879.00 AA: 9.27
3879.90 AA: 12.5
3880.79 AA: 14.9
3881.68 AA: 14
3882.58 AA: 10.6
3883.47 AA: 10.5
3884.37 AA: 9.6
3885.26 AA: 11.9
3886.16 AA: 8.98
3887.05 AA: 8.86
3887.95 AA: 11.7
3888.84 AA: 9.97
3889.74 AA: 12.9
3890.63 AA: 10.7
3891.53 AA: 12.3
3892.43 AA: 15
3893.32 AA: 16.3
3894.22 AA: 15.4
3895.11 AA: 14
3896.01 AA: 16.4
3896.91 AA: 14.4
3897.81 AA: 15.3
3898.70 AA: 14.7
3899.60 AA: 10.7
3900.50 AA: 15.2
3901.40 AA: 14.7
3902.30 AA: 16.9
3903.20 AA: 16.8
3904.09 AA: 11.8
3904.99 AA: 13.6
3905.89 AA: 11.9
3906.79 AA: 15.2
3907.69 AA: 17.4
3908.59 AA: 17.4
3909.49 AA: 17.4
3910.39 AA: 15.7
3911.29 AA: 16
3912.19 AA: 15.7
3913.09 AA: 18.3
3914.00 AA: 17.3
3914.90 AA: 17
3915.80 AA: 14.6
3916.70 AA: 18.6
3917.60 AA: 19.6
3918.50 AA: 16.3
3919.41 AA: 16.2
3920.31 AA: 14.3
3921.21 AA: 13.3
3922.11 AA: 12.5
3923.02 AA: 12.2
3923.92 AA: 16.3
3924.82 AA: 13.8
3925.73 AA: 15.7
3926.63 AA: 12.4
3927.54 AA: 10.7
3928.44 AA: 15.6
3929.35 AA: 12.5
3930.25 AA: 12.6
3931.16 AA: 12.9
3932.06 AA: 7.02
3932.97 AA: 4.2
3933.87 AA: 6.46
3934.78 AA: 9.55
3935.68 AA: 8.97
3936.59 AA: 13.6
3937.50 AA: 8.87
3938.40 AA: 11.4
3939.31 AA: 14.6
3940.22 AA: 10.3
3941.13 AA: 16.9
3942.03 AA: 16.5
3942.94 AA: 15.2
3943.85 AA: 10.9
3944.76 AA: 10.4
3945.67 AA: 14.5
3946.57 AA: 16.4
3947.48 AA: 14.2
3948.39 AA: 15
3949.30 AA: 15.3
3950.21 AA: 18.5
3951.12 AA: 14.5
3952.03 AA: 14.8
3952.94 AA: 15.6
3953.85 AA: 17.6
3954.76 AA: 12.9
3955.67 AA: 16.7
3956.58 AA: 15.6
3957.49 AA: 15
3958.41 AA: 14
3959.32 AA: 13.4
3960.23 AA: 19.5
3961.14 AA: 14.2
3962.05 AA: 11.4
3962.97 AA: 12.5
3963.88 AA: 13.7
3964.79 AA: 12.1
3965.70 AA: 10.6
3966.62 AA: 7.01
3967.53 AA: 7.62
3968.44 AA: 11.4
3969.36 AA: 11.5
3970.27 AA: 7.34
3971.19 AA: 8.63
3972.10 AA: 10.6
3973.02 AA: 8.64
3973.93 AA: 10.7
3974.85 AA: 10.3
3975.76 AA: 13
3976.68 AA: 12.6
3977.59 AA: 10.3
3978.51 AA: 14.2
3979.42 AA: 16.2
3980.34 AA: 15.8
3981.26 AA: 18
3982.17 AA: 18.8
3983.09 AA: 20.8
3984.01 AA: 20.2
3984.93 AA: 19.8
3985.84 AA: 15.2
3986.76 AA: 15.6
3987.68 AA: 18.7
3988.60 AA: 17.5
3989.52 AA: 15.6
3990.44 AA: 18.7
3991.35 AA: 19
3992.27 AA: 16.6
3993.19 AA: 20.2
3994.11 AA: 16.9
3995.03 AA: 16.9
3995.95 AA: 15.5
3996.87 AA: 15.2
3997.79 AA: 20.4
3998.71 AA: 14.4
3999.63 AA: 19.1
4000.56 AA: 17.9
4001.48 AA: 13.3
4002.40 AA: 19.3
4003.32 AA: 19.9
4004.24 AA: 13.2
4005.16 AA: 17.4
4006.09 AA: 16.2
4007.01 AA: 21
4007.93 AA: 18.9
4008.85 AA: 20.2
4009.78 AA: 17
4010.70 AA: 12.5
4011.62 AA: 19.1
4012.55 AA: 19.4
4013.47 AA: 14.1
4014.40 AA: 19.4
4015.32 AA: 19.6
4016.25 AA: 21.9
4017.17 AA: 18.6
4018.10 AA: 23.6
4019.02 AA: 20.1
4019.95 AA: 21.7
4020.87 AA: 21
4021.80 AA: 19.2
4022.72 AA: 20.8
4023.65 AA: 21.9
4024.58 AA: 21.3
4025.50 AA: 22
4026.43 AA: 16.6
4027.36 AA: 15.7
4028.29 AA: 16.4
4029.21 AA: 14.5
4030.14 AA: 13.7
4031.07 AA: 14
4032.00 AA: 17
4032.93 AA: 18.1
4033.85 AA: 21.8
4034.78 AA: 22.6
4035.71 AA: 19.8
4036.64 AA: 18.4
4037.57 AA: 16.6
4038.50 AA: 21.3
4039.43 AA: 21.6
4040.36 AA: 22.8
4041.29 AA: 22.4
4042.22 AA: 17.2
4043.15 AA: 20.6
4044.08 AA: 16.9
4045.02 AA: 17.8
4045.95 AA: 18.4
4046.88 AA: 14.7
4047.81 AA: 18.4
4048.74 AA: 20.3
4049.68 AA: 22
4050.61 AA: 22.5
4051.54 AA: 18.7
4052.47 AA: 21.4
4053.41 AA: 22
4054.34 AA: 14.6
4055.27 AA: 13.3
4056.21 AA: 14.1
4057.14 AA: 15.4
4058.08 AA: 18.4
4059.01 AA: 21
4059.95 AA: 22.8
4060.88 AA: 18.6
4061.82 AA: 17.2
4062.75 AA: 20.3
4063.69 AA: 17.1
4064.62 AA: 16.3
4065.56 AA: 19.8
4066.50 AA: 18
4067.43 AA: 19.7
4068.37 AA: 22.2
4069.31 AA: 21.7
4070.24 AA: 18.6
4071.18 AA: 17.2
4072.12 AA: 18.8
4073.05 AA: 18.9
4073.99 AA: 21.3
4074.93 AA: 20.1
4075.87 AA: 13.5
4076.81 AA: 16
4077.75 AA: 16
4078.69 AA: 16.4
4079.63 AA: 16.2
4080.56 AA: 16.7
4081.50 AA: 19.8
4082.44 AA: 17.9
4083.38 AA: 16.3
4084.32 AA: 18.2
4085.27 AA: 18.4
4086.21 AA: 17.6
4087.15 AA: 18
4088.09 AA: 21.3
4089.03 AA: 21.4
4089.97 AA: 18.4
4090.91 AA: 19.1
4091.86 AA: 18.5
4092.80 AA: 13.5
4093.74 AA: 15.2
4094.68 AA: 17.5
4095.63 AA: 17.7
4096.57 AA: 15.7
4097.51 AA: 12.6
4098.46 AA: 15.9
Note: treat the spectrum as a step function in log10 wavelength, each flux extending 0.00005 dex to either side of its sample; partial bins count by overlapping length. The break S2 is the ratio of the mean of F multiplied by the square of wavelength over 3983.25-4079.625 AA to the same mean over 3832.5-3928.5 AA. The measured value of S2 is 1.4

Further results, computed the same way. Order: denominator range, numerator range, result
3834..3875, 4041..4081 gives 1.48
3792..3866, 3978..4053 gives 1.55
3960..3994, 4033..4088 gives 1.37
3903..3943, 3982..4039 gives 1.38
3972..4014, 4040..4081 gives 1.16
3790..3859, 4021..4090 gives 1.61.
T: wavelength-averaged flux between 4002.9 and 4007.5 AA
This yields 17.5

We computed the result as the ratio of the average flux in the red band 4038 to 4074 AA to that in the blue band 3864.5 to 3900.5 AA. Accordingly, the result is 1.44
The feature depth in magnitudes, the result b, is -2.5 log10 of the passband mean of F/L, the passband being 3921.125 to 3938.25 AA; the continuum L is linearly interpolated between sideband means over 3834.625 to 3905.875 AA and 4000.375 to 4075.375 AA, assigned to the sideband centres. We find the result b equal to 0.31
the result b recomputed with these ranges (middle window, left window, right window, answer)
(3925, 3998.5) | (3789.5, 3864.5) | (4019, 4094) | 0.18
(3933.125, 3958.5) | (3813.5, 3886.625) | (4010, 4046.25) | 0.19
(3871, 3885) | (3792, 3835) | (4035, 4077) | 0.16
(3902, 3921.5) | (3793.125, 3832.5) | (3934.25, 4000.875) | -0.16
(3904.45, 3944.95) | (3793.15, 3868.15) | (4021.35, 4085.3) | 0.12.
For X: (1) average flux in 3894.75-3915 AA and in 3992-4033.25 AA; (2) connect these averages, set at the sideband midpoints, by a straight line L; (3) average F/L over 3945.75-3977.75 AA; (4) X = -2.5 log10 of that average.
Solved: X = 0.28 mag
